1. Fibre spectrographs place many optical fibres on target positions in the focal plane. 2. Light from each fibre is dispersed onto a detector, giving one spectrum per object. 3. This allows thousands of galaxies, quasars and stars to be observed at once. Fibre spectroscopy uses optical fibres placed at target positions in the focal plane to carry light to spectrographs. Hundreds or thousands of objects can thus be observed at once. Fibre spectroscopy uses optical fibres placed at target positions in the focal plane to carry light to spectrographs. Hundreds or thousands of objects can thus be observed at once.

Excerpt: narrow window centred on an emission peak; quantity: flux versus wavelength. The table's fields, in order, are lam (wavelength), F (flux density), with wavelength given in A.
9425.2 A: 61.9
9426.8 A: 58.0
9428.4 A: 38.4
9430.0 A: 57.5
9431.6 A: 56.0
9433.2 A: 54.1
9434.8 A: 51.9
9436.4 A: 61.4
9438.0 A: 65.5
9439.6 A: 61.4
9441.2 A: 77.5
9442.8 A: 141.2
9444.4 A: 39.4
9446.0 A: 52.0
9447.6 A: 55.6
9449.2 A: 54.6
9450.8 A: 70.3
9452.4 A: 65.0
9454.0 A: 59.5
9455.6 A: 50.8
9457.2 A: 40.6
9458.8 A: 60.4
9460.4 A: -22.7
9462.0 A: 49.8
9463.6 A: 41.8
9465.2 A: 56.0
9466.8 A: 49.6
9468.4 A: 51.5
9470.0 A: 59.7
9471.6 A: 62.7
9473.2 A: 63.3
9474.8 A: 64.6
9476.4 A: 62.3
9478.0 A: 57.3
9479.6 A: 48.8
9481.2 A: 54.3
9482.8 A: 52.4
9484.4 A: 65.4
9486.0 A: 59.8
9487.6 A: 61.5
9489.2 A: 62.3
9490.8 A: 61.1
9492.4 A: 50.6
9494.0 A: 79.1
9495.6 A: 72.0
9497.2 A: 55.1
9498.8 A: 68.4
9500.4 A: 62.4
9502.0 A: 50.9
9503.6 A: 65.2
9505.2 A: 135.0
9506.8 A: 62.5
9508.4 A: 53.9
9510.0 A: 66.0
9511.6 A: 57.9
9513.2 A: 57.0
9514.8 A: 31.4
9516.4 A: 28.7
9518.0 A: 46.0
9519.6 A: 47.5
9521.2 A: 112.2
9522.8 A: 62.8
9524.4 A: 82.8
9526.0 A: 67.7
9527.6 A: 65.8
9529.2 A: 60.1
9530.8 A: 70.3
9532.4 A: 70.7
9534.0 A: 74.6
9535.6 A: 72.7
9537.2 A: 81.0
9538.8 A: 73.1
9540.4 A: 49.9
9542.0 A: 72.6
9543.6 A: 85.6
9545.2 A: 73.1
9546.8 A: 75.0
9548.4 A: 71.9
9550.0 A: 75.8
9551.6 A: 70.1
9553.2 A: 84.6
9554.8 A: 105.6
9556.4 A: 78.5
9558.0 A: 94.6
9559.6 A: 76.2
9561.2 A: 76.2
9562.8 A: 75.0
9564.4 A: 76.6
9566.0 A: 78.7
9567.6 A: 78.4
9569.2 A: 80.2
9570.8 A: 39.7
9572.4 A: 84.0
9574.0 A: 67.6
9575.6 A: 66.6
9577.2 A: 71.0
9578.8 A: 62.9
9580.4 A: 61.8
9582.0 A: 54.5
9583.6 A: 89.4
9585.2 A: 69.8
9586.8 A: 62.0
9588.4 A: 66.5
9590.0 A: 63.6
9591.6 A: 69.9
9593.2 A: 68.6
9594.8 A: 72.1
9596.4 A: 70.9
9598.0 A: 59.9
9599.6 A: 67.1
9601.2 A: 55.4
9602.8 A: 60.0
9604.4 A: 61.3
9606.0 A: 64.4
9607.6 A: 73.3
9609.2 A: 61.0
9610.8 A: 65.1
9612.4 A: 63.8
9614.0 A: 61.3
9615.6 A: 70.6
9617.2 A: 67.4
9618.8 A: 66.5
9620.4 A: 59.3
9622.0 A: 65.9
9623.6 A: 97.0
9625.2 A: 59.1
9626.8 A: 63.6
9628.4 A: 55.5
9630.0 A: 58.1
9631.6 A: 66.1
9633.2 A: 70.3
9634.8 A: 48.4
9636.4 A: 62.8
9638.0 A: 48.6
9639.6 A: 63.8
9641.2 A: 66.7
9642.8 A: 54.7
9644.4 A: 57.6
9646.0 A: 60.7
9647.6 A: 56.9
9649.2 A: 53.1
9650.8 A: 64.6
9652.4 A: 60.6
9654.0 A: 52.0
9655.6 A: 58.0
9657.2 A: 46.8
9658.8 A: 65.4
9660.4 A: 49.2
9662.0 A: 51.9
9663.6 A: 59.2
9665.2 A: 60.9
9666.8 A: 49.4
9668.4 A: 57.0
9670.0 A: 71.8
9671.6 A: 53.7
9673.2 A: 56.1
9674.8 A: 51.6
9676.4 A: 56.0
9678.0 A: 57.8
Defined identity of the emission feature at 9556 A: Mg II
